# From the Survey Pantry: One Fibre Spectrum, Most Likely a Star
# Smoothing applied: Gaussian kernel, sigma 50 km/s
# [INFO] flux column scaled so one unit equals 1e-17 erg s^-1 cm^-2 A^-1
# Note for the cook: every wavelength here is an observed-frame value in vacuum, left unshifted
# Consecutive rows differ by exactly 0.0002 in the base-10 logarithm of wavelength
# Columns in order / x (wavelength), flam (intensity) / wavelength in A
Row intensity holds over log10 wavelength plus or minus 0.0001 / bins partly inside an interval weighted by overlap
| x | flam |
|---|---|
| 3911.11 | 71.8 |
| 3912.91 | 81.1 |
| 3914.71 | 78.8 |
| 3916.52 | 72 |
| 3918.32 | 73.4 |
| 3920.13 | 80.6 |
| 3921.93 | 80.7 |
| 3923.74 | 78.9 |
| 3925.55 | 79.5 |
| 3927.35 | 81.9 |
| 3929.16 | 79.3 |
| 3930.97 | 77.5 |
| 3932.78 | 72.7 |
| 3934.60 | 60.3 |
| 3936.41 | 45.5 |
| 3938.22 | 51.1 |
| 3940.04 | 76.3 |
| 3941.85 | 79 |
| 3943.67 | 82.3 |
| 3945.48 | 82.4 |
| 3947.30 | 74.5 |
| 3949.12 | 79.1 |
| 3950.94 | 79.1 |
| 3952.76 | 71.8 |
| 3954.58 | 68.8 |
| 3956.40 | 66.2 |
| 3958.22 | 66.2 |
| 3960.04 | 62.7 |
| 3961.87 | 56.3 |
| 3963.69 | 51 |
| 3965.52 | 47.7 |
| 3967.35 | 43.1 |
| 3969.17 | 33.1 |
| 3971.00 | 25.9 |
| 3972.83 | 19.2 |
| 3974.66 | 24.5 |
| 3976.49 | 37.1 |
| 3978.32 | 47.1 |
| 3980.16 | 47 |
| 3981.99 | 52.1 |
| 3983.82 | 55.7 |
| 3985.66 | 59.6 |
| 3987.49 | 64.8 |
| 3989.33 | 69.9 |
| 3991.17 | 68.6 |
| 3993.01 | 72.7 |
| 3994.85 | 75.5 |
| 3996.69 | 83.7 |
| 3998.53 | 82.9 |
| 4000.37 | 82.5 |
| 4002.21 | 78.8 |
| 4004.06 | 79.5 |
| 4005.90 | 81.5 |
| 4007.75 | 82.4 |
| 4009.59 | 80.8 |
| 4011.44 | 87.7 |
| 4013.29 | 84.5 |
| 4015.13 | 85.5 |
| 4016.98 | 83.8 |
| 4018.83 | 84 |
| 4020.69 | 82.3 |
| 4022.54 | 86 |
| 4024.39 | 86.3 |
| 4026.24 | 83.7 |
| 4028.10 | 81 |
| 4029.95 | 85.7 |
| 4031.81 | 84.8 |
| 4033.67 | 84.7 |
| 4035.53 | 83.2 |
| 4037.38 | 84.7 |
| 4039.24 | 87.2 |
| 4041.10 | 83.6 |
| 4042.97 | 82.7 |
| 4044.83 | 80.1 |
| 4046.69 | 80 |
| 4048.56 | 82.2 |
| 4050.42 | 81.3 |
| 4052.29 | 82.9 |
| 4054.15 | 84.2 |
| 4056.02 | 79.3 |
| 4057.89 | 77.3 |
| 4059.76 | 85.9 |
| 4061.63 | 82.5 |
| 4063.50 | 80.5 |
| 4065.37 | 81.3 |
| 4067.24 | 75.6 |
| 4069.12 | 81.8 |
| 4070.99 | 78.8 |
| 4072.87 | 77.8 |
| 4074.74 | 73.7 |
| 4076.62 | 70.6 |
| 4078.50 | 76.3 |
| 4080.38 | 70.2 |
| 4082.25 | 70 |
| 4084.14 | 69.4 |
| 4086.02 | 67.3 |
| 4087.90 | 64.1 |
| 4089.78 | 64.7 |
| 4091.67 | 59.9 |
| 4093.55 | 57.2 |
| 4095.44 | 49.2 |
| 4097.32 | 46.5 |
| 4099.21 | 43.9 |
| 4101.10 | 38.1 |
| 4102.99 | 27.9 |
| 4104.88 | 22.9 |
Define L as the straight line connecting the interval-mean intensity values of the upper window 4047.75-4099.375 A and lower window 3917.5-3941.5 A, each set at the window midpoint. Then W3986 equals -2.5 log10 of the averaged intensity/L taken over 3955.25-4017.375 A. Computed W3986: 0.15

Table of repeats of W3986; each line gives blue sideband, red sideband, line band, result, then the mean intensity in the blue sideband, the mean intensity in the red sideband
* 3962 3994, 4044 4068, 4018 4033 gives -0.23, 48.5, 81.1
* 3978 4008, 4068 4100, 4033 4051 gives -0.22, 69.8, 66.1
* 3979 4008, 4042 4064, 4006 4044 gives -0.11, 70.6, 81.6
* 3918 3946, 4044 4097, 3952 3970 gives 0.29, 73.7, 74.1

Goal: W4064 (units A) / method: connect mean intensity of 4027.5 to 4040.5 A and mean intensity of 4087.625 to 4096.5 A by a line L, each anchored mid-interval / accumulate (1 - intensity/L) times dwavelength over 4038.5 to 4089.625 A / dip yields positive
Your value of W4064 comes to -5.0 A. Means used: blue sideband 84.6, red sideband 58.5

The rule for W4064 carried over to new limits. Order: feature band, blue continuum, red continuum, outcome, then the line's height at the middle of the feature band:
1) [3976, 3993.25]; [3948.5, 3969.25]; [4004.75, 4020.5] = 3.6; 72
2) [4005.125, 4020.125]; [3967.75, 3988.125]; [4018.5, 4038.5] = -2.7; 71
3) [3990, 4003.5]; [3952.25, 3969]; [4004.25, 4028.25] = -0.5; 74.7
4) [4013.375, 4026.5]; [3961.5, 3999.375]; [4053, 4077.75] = -3.9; 65.3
